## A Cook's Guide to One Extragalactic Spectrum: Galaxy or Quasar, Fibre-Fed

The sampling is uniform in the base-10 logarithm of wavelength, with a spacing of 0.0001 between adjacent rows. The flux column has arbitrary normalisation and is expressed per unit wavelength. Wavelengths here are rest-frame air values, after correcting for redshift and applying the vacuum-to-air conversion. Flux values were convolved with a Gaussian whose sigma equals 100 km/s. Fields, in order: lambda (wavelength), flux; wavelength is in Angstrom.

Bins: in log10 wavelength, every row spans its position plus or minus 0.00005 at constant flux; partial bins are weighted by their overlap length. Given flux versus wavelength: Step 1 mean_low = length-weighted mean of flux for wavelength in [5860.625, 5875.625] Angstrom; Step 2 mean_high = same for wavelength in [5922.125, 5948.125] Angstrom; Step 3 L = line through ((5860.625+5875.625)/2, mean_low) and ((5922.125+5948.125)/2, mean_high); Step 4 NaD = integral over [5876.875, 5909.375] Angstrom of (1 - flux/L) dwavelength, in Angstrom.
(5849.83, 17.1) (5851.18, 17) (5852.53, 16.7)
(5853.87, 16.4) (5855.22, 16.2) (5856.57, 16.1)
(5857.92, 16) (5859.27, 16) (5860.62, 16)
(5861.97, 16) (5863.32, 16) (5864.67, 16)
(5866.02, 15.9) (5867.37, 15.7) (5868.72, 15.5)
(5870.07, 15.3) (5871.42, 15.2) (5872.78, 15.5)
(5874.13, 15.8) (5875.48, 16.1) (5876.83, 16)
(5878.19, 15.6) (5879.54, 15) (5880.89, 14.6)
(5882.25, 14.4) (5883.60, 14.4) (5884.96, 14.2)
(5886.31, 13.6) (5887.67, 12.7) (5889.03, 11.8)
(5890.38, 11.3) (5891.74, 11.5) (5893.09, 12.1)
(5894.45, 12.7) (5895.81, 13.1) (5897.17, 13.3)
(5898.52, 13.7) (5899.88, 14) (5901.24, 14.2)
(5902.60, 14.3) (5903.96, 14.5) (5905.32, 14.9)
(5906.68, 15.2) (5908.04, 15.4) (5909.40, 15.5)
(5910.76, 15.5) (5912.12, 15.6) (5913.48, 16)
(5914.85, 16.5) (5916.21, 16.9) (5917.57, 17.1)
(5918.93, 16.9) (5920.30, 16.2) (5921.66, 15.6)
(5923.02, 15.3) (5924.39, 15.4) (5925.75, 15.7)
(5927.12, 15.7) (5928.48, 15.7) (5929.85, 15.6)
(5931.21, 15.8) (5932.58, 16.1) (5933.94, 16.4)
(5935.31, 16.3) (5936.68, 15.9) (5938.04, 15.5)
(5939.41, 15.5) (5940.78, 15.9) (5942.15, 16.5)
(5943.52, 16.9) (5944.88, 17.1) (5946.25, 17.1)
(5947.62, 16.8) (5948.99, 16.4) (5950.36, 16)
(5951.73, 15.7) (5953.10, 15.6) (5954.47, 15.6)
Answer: 4.1 Angstrom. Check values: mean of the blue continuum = 15.7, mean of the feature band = 13.8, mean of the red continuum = 16.1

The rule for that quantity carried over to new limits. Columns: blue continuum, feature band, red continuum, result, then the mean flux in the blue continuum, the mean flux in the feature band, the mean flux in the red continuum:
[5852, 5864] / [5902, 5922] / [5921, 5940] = 0.1 Angstrom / 16.2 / 15.7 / 15.8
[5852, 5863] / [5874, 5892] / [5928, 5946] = 2.3 Angstrom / 16.2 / 14.1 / 16.1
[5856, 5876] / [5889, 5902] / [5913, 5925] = 2.6 Angstrom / 15.8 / 12.8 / 16.2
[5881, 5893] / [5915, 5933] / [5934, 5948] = -0.9 Angstrom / 13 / 16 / 16.3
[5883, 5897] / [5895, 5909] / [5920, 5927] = -0.5 Angstrom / 12.7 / 14.3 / 15.6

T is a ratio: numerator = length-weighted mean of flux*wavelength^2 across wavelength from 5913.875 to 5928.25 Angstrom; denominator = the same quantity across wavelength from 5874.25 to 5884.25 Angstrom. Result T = 1.07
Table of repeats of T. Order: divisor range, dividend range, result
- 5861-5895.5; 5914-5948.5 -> 1.14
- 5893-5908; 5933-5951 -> 1.19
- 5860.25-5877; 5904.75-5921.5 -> 1.03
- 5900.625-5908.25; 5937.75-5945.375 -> 1.12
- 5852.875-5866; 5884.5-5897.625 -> 0.79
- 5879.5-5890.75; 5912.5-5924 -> 1.22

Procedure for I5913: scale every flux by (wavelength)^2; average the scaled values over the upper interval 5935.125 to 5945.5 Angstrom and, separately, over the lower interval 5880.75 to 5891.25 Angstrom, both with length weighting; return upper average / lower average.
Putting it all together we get 1.2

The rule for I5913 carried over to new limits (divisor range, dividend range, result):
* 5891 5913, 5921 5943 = 1.13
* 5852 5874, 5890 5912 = 0.89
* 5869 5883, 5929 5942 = 1.06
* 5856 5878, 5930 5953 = 1.05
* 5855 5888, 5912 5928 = 1.06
